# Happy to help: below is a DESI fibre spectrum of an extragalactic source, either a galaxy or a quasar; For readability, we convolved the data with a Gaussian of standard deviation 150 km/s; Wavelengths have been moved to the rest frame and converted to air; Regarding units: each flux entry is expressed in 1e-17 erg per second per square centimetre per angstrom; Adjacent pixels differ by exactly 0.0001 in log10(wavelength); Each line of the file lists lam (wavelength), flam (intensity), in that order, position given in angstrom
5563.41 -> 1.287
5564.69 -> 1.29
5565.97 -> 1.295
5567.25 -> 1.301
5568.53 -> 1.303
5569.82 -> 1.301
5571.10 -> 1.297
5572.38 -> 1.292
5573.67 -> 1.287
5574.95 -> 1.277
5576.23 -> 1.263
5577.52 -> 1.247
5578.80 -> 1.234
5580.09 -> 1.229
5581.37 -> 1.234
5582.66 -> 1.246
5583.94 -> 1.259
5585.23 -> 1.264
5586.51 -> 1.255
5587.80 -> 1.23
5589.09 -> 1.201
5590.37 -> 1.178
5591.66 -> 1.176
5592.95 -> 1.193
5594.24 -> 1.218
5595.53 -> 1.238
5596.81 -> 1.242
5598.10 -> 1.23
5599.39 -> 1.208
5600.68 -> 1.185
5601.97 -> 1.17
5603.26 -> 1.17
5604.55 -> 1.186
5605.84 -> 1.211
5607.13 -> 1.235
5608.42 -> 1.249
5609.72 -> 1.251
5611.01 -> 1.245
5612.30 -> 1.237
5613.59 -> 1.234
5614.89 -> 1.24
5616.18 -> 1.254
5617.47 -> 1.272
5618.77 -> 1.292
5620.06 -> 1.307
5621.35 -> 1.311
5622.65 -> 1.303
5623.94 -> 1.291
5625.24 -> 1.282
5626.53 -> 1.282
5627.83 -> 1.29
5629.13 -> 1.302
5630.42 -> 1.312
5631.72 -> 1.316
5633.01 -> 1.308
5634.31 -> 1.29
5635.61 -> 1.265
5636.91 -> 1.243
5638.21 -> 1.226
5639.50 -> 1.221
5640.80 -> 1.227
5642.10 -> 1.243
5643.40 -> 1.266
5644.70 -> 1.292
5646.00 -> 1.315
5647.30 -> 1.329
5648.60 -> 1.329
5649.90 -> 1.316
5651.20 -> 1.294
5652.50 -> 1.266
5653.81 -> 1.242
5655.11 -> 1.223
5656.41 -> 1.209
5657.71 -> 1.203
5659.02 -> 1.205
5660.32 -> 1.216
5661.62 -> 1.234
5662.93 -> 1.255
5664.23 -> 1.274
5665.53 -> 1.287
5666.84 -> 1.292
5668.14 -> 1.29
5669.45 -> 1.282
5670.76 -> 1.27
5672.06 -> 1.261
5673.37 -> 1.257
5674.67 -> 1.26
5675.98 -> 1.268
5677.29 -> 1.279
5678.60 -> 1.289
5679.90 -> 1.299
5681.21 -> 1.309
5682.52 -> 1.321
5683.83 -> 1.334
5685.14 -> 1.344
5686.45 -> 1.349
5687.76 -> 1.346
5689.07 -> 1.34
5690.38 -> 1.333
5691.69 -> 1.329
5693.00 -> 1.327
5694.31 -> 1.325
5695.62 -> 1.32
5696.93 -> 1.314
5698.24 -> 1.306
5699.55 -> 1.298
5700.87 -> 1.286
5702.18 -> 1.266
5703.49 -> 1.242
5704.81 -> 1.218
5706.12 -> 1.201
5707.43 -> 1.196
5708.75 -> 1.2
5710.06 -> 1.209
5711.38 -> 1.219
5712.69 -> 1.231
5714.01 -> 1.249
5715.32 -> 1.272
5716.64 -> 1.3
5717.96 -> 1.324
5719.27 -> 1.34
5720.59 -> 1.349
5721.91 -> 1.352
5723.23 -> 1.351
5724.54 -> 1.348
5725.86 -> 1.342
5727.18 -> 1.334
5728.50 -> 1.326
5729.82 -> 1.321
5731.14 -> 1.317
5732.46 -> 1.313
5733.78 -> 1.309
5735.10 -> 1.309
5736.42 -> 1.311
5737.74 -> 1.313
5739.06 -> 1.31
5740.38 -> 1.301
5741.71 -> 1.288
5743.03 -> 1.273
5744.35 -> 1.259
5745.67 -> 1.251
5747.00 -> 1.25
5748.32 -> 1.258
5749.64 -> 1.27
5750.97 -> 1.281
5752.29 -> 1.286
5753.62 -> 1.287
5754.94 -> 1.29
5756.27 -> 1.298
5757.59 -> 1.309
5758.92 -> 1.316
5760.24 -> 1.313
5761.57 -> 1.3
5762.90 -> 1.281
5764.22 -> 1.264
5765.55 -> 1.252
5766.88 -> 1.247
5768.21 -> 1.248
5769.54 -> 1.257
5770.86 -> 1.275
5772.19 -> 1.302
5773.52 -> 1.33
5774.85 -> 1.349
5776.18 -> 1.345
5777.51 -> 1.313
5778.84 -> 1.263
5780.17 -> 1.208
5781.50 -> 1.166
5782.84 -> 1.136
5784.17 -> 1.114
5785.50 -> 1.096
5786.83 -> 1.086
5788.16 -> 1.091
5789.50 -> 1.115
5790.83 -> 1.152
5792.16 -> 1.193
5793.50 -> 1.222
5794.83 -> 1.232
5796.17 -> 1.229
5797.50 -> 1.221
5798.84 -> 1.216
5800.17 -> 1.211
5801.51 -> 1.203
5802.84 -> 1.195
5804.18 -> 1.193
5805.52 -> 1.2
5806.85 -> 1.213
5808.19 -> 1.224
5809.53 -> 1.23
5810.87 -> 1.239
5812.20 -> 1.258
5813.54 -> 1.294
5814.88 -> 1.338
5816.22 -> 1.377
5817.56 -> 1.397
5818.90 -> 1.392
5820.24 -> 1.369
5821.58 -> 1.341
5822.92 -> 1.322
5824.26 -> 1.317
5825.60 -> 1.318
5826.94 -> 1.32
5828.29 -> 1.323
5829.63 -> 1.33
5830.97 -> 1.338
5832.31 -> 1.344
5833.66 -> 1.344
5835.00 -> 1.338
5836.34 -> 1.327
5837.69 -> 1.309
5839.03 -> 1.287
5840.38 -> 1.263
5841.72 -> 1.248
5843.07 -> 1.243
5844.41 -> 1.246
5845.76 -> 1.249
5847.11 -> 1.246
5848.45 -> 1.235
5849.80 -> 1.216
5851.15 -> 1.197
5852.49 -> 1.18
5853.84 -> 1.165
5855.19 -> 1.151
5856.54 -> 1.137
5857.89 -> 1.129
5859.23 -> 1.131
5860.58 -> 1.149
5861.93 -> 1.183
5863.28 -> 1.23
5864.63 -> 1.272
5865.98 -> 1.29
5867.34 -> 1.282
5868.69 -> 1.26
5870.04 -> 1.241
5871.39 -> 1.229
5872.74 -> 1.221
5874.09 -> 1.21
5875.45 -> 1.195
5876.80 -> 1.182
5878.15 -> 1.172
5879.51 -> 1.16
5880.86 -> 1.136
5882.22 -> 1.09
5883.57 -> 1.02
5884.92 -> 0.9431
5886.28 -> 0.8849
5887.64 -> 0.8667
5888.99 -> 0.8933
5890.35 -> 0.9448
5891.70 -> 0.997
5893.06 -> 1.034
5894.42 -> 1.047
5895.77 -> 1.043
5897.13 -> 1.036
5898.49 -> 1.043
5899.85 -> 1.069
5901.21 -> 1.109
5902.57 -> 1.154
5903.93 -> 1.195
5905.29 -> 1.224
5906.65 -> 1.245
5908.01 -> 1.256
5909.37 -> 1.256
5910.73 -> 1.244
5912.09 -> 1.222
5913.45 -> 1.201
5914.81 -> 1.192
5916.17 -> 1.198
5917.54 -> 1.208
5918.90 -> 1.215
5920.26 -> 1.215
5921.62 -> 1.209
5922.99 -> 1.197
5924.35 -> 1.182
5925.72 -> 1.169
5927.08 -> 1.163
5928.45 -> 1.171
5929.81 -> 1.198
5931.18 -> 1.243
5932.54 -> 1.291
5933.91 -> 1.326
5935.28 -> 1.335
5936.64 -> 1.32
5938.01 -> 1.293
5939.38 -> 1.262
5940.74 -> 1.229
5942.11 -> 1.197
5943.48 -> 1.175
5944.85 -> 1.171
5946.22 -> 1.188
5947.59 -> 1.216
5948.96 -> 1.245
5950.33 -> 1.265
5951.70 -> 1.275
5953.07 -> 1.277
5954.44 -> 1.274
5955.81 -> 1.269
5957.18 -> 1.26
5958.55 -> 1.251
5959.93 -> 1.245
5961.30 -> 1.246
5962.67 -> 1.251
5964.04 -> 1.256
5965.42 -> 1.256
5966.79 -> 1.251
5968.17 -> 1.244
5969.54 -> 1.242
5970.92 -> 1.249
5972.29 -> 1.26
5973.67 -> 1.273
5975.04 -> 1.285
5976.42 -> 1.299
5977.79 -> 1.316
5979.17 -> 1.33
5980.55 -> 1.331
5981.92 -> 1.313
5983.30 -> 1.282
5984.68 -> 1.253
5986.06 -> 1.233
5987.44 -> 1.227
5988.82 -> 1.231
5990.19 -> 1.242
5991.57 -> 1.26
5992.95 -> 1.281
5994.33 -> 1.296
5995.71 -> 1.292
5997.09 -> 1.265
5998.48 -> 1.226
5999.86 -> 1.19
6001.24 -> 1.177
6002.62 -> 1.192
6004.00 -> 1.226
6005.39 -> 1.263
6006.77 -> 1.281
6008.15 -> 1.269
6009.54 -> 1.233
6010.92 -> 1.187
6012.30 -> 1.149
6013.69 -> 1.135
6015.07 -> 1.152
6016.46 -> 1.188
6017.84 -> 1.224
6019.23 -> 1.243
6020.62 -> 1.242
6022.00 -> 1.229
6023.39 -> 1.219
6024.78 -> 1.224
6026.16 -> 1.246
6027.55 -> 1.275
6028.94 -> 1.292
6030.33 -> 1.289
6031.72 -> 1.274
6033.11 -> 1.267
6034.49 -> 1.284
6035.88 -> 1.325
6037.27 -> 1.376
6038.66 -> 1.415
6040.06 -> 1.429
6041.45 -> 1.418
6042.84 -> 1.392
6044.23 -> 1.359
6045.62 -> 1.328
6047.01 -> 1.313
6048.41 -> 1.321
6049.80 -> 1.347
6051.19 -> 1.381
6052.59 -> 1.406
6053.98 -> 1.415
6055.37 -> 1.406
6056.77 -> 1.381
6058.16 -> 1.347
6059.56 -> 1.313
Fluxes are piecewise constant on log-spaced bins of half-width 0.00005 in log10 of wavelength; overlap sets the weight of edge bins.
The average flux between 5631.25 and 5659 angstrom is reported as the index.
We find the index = 1.27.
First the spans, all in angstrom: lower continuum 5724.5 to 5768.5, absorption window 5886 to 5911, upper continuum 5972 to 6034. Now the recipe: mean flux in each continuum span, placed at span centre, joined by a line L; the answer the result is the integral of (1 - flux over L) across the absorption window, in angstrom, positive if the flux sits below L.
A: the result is 3.6 angstrom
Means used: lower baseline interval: 1.29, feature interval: 1.08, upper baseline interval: 1.25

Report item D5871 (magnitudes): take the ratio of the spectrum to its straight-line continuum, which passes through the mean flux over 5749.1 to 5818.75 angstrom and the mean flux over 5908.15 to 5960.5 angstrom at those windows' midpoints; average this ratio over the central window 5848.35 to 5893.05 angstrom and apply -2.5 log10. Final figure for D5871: 0.09 mag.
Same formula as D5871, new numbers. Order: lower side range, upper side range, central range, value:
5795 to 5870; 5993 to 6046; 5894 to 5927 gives 0.08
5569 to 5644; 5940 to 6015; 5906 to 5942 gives 0.01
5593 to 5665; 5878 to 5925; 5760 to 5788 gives -0.05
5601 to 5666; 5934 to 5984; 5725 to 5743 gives -0.04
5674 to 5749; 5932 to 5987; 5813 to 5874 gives 0.01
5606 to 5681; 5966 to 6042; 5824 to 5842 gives -0.04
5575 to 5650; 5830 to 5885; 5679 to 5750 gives -0.05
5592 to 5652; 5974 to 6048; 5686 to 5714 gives -0.01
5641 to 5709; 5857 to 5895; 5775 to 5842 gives -0.07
